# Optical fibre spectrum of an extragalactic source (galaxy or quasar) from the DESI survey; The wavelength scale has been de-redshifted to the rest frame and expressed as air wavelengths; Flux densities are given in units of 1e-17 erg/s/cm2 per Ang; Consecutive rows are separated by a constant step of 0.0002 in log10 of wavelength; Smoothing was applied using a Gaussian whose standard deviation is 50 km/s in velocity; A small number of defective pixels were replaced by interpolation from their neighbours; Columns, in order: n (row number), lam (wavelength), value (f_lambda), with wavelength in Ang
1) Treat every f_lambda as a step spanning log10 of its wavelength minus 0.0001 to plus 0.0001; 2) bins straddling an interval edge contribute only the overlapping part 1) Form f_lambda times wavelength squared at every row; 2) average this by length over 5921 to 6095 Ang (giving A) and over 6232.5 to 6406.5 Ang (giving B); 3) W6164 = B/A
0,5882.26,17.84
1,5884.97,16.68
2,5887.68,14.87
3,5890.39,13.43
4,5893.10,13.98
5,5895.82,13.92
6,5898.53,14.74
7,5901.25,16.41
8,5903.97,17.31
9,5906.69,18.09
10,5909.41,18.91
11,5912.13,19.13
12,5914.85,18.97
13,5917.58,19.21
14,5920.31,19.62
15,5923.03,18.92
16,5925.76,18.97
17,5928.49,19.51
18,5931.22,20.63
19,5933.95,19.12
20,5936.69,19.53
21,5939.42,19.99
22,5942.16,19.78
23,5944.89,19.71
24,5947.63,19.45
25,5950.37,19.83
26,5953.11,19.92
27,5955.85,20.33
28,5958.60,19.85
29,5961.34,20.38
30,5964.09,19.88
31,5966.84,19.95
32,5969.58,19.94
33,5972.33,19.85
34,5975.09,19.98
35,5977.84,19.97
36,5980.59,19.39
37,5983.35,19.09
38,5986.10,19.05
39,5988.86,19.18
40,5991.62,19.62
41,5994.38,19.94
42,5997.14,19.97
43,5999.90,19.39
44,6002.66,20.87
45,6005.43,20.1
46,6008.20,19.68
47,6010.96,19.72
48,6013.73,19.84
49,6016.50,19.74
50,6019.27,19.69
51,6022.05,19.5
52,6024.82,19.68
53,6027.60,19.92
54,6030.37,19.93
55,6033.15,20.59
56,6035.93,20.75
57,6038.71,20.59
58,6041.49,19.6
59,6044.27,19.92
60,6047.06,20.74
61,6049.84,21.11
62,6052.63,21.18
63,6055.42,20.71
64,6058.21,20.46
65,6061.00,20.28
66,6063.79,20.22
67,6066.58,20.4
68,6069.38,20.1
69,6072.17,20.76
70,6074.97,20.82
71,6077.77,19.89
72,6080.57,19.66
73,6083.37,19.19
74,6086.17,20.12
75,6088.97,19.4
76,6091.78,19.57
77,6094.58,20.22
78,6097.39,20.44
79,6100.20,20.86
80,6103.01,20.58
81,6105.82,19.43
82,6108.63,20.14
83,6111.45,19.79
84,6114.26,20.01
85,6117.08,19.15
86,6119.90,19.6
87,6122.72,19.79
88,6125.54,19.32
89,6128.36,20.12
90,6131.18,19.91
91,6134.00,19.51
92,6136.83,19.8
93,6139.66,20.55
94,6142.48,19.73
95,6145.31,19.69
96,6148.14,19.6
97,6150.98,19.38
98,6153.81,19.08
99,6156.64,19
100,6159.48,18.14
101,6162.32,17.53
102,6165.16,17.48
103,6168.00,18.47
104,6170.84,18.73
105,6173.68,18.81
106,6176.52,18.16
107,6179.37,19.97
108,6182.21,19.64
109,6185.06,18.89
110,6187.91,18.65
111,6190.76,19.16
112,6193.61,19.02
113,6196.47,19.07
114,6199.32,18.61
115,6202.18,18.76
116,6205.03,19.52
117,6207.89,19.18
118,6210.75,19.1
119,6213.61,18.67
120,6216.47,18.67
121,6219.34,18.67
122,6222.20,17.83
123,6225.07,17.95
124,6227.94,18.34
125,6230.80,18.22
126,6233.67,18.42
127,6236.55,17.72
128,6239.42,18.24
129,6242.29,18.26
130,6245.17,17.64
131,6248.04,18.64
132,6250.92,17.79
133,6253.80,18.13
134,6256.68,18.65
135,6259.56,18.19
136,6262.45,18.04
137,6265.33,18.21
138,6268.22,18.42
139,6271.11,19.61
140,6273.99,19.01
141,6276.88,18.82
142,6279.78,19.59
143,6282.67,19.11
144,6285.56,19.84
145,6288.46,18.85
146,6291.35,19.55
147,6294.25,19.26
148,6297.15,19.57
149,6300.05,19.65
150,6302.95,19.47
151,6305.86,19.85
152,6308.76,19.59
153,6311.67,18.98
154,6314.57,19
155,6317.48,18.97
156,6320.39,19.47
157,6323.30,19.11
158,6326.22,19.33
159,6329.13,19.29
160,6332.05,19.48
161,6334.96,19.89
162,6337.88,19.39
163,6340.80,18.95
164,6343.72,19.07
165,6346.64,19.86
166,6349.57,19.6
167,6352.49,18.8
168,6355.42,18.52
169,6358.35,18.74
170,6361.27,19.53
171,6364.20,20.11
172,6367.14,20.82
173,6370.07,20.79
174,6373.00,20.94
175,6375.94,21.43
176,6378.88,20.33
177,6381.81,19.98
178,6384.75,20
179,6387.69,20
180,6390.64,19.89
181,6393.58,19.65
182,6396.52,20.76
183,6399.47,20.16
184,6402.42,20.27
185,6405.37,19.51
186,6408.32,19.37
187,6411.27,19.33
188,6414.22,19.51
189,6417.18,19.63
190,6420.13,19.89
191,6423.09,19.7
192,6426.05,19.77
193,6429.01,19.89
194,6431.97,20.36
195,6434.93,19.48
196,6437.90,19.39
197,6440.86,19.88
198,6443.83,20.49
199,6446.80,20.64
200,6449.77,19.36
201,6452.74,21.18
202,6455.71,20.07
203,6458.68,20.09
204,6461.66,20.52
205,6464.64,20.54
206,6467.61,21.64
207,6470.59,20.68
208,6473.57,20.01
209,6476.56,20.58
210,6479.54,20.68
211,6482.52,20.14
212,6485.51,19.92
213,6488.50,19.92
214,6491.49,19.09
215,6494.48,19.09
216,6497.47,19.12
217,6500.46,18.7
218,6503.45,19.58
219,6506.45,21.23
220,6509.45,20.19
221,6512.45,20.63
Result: 1.07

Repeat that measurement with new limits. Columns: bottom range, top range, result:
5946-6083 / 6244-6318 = 1.03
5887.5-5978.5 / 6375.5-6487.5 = 1.26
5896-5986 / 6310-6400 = 1.17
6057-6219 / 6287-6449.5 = 1.09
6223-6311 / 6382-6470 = 1.12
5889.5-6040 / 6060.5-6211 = 1.07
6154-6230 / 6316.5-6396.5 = 1.11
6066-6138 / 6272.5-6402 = 1.06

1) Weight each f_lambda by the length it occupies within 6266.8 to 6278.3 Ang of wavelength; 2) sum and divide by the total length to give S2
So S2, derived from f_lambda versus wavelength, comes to 19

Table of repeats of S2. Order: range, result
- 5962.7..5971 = 19.9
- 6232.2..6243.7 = 18.2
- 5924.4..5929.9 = 19.3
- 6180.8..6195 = 19.1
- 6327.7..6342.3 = 19.4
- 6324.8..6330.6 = 19.3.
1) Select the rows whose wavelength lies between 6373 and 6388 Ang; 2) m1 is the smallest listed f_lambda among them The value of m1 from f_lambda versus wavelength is 19.98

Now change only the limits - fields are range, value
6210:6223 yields 17.83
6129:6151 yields 19.38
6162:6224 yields 17.48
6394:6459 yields 19.33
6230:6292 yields 17.64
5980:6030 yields 19.05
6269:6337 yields 18.82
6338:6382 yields 18.52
